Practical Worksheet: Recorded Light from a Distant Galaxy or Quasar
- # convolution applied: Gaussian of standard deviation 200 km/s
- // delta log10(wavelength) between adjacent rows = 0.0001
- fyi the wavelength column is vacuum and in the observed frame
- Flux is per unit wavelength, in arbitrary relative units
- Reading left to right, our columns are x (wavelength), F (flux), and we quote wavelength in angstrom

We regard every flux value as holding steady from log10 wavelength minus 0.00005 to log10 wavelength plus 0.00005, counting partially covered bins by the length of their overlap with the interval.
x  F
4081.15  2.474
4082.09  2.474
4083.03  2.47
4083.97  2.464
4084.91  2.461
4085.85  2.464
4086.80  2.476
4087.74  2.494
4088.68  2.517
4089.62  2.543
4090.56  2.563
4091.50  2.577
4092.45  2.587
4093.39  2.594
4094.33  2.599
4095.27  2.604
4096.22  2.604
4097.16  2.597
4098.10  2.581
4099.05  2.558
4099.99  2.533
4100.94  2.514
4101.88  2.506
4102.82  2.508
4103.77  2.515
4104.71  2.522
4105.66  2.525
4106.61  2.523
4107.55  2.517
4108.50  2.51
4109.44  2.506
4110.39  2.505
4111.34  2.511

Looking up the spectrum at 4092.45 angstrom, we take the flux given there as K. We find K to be 2.587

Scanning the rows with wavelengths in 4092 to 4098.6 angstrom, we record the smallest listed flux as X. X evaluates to 2.581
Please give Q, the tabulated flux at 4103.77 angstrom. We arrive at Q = 2.515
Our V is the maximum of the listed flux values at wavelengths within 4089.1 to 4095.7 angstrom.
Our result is 2.604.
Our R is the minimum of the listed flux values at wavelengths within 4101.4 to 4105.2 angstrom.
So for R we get 2.506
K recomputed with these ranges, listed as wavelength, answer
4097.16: 2.597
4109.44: 2.506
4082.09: 2.474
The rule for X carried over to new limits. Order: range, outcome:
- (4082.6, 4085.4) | 2.461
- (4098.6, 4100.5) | 2.533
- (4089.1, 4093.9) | 2.543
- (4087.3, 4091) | 2.494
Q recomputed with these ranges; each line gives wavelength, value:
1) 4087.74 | 2.494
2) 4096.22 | 2.604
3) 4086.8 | 2.476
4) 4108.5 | 2.51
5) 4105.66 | 2.525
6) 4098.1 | 2.581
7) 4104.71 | 2.522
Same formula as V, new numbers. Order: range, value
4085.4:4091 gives 2.563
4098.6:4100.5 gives 2.558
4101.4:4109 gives 2.525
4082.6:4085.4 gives 2.47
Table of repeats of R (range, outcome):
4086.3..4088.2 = 2.476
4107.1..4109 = 2.51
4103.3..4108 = 2.515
